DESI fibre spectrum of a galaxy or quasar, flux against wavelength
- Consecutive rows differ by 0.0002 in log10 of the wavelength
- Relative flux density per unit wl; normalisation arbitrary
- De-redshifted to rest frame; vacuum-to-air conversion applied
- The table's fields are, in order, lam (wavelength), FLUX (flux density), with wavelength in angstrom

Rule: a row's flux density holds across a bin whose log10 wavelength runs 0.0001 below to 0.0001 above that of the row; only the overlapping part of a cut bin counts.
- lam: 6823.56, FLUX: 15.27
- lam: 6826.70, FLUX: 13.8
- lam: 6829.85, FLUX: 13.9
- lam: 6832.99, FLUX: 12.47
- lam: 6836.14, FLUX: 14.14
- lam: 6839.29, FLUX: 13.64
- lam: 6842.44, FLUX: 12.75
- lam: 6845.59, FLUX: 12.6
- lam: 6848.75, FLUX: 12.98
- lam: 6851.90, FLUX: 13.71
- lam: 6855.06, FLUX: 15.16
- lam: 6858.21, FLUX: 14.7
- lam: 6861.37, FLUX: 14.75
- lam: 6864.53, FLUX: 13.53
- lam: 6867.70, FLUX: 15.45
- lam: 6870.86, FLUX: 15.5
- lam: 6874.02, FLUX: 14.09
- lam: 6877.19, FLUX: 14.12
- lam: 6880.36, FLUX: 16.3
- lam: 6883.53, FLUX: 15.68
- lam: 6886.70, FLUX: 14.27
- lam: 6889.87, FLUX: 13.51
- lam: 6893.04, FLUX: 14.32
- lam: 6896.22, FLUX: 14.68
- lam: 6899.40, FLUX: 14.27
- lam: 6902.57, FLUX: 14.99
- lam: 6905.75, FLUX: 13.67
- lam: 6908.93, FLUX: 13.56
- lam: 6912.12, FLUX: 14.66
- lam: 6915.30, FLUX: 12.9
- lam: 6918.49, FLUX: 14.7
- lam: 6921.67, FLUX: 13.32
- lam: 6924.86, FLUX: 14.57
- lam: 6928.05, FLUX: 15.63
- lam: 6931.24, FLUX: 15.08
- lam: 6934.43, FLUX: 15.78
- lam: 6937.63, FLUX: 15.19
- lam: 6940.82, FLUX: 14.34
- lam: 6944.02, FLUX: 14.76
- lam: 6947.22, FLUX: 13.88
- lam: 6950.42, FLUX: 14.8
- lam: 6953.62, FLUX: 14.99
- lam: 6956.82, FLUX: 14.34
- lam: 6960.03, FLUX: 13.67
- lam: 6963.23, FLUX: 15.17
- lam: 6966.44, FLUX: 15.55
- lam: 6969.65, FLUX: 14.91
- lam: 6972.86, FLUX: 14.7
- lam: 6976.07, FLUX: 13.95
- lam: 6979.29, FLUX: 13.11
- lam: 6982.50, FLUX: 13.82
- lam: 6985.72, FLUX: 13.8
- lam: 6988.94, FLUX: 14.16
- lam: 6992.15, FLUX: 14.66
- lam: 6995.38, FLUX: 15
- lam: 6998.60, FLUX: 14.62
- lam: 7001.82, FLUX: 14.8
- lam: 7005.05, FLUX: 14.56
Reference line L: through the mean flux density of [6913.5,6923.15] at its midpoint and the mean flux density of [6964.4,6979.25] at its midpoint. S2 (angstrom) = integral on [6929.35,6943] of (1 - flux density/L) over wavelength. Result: -1.08 angstrom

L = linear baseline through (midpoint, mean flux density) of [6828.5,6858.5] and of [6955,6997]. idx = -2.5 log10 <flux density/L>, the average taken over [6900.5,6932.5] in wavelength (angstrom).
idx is -0.02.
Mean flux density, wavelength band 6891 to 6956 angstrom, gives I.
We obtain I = 14.5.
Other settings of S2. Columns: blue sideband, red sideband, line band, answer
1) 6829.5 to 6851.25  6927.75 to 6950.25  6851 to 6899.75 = -3.01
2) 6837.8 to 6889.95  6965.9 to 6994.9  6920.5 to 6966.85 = -1.45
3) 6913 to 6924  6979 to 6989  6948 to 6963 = -0.80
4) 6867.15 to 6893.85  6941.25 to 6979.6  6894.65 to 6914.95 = 0.68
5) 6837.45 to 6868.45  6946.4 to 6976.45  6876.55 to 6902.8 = -1.01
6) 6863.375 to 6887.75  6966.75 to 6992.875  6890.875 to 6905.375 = 0.29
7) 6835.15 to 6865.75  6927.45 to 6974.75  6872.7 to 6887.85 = -0.88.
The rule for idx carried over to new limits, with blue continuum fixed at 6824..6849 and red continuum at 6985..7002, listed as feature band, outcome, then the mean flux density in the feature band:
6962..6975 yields -0.05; 15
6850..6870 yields -0.08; 14.6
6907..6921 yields 0.00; 13.9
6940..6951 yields -0.02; 14.4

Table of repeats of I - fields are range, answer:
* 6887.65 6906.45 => 14.3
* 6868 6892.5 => 14.8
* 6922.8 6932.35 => 15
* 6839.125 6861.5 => 13.7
